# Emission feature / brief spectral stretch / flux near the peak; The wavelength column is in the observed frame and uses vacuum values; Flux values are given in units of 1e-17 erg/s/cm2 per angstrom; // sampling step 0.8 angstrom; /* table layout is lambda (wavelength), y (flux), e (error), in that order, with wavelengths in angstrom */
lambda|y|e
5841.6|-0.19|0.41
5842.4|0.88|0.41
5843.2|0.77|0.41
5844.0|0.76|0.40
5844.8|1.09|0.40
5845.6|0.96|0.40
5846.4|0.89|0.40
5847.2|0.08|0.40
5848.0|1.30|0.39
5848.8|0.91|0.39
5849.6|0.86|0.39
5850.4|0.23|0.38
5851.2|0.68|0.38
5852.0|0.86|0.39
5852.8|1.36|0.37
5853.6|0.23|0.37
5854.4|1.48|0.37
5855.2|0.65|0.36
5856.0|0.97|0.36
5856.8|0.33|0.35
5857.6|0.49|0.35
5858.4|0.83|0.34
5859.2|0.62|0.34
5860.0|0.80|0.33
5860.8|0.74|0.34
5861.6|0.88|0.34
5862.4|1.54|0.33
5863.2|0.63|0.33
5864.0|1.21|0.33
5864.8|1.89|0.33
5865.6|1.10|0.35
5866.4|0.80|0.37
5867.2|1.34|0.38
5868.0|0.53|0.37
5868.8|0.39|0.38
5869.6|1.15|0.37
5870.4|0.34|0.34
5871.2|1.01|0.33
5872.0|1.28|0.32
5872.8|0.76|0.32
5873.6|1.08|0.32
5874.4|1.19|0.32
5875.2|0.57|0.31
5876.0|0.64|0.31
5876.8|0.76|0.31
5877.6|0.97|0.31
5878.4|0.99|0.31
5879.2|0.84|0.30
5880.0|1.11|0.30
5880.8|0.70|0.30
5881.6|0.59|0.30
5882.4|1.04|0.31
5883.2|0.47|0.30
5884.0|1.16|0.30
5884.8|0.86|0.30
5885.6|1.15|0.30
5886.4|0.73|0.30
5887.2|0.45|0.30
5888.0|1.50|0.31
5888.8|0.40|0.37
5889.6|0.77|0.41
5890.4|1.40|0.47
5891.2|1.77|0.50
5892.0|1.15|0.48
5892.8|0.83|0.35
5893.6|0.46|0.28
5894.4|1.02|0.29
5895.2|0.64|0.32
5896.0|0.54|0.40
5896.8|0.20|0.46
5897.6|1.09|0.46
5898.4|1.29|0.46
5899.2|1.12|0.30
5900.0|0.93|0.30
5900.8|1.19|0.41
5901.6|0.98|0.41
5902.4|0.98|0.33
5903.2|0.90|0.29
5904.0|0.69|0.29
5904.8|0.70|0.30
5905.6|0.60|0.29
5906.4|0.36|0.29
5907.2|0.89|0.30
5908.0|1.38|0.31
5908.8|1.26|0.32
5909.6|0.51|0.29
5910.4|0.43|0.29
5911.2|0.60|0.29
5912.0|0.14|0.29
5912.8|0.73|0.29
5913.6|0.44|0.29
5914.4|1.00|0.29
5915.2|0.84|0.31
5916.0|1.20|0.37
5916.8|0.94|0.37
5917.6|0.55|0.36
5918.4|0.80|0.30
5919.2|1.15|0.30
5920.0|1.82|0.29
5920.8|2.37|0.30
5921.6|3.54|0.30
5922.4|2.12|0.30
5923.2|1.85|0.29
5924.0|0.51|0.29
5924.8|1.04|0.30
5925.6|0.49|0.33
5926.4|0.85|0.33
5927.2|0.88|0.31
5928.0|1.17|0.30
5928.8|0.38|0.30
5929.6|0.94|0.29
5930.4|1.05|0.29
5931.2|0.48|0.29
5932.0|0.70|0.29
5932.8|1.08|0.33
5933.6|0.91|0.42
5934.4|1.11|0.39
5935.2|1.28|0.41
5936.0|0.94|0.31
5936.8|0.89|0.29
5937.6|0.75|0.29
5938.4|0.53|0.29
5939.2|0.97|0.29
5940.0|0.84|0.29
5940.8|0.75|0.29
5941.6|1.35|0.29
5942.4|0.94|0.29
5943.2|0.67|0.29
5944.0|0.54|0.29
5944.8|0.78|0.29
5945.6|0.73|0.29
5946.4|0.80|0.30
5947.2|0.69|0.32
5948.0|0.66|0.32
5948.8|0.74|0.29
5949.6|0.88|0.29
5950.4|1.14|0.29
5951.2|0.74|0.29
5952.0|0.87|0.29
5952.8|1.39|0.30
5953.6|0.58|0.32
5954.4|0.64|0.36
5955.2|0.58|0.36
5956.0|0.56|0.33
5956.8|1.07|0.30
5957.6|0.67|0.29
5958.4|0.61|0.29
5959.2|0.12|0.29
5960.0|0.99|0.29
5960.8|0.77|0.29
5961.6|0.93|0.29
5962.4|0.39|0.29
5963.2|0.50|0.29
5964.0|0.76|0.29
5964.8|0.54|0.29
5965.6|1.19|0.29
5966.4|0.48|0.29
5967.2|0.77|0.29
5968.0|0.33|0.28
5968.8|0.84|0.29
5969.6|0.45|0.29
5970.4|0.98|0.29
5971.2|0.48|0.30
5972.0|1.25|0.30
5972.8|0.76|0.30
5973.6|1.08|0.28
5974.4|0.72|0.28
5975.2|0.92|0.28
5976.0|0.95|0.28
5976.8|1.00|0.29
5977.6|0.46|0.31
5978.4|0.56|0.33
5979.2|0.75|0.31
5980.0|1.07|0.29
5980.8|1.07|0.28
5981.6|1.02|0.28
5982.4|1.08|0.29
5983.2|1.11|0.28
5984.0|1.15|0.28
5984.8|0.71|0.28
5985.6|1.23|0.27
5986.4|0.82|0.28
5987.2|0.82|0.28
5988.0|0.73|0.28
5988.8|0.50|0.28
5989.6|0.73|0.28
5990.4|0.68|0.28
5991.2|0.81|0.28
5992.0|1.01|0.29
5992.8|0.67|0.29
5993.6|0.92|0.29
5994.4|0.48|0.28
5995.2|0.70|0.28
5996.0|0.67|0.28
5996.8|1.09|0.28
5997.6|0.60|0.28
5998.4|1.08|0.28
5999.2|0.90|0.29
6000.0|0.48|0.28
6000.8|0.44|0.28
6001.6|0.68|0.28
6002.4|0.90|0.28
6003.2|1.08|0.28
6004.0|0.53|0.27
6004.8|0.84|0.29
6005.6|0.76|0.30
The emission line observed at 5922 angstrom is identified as [O III]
